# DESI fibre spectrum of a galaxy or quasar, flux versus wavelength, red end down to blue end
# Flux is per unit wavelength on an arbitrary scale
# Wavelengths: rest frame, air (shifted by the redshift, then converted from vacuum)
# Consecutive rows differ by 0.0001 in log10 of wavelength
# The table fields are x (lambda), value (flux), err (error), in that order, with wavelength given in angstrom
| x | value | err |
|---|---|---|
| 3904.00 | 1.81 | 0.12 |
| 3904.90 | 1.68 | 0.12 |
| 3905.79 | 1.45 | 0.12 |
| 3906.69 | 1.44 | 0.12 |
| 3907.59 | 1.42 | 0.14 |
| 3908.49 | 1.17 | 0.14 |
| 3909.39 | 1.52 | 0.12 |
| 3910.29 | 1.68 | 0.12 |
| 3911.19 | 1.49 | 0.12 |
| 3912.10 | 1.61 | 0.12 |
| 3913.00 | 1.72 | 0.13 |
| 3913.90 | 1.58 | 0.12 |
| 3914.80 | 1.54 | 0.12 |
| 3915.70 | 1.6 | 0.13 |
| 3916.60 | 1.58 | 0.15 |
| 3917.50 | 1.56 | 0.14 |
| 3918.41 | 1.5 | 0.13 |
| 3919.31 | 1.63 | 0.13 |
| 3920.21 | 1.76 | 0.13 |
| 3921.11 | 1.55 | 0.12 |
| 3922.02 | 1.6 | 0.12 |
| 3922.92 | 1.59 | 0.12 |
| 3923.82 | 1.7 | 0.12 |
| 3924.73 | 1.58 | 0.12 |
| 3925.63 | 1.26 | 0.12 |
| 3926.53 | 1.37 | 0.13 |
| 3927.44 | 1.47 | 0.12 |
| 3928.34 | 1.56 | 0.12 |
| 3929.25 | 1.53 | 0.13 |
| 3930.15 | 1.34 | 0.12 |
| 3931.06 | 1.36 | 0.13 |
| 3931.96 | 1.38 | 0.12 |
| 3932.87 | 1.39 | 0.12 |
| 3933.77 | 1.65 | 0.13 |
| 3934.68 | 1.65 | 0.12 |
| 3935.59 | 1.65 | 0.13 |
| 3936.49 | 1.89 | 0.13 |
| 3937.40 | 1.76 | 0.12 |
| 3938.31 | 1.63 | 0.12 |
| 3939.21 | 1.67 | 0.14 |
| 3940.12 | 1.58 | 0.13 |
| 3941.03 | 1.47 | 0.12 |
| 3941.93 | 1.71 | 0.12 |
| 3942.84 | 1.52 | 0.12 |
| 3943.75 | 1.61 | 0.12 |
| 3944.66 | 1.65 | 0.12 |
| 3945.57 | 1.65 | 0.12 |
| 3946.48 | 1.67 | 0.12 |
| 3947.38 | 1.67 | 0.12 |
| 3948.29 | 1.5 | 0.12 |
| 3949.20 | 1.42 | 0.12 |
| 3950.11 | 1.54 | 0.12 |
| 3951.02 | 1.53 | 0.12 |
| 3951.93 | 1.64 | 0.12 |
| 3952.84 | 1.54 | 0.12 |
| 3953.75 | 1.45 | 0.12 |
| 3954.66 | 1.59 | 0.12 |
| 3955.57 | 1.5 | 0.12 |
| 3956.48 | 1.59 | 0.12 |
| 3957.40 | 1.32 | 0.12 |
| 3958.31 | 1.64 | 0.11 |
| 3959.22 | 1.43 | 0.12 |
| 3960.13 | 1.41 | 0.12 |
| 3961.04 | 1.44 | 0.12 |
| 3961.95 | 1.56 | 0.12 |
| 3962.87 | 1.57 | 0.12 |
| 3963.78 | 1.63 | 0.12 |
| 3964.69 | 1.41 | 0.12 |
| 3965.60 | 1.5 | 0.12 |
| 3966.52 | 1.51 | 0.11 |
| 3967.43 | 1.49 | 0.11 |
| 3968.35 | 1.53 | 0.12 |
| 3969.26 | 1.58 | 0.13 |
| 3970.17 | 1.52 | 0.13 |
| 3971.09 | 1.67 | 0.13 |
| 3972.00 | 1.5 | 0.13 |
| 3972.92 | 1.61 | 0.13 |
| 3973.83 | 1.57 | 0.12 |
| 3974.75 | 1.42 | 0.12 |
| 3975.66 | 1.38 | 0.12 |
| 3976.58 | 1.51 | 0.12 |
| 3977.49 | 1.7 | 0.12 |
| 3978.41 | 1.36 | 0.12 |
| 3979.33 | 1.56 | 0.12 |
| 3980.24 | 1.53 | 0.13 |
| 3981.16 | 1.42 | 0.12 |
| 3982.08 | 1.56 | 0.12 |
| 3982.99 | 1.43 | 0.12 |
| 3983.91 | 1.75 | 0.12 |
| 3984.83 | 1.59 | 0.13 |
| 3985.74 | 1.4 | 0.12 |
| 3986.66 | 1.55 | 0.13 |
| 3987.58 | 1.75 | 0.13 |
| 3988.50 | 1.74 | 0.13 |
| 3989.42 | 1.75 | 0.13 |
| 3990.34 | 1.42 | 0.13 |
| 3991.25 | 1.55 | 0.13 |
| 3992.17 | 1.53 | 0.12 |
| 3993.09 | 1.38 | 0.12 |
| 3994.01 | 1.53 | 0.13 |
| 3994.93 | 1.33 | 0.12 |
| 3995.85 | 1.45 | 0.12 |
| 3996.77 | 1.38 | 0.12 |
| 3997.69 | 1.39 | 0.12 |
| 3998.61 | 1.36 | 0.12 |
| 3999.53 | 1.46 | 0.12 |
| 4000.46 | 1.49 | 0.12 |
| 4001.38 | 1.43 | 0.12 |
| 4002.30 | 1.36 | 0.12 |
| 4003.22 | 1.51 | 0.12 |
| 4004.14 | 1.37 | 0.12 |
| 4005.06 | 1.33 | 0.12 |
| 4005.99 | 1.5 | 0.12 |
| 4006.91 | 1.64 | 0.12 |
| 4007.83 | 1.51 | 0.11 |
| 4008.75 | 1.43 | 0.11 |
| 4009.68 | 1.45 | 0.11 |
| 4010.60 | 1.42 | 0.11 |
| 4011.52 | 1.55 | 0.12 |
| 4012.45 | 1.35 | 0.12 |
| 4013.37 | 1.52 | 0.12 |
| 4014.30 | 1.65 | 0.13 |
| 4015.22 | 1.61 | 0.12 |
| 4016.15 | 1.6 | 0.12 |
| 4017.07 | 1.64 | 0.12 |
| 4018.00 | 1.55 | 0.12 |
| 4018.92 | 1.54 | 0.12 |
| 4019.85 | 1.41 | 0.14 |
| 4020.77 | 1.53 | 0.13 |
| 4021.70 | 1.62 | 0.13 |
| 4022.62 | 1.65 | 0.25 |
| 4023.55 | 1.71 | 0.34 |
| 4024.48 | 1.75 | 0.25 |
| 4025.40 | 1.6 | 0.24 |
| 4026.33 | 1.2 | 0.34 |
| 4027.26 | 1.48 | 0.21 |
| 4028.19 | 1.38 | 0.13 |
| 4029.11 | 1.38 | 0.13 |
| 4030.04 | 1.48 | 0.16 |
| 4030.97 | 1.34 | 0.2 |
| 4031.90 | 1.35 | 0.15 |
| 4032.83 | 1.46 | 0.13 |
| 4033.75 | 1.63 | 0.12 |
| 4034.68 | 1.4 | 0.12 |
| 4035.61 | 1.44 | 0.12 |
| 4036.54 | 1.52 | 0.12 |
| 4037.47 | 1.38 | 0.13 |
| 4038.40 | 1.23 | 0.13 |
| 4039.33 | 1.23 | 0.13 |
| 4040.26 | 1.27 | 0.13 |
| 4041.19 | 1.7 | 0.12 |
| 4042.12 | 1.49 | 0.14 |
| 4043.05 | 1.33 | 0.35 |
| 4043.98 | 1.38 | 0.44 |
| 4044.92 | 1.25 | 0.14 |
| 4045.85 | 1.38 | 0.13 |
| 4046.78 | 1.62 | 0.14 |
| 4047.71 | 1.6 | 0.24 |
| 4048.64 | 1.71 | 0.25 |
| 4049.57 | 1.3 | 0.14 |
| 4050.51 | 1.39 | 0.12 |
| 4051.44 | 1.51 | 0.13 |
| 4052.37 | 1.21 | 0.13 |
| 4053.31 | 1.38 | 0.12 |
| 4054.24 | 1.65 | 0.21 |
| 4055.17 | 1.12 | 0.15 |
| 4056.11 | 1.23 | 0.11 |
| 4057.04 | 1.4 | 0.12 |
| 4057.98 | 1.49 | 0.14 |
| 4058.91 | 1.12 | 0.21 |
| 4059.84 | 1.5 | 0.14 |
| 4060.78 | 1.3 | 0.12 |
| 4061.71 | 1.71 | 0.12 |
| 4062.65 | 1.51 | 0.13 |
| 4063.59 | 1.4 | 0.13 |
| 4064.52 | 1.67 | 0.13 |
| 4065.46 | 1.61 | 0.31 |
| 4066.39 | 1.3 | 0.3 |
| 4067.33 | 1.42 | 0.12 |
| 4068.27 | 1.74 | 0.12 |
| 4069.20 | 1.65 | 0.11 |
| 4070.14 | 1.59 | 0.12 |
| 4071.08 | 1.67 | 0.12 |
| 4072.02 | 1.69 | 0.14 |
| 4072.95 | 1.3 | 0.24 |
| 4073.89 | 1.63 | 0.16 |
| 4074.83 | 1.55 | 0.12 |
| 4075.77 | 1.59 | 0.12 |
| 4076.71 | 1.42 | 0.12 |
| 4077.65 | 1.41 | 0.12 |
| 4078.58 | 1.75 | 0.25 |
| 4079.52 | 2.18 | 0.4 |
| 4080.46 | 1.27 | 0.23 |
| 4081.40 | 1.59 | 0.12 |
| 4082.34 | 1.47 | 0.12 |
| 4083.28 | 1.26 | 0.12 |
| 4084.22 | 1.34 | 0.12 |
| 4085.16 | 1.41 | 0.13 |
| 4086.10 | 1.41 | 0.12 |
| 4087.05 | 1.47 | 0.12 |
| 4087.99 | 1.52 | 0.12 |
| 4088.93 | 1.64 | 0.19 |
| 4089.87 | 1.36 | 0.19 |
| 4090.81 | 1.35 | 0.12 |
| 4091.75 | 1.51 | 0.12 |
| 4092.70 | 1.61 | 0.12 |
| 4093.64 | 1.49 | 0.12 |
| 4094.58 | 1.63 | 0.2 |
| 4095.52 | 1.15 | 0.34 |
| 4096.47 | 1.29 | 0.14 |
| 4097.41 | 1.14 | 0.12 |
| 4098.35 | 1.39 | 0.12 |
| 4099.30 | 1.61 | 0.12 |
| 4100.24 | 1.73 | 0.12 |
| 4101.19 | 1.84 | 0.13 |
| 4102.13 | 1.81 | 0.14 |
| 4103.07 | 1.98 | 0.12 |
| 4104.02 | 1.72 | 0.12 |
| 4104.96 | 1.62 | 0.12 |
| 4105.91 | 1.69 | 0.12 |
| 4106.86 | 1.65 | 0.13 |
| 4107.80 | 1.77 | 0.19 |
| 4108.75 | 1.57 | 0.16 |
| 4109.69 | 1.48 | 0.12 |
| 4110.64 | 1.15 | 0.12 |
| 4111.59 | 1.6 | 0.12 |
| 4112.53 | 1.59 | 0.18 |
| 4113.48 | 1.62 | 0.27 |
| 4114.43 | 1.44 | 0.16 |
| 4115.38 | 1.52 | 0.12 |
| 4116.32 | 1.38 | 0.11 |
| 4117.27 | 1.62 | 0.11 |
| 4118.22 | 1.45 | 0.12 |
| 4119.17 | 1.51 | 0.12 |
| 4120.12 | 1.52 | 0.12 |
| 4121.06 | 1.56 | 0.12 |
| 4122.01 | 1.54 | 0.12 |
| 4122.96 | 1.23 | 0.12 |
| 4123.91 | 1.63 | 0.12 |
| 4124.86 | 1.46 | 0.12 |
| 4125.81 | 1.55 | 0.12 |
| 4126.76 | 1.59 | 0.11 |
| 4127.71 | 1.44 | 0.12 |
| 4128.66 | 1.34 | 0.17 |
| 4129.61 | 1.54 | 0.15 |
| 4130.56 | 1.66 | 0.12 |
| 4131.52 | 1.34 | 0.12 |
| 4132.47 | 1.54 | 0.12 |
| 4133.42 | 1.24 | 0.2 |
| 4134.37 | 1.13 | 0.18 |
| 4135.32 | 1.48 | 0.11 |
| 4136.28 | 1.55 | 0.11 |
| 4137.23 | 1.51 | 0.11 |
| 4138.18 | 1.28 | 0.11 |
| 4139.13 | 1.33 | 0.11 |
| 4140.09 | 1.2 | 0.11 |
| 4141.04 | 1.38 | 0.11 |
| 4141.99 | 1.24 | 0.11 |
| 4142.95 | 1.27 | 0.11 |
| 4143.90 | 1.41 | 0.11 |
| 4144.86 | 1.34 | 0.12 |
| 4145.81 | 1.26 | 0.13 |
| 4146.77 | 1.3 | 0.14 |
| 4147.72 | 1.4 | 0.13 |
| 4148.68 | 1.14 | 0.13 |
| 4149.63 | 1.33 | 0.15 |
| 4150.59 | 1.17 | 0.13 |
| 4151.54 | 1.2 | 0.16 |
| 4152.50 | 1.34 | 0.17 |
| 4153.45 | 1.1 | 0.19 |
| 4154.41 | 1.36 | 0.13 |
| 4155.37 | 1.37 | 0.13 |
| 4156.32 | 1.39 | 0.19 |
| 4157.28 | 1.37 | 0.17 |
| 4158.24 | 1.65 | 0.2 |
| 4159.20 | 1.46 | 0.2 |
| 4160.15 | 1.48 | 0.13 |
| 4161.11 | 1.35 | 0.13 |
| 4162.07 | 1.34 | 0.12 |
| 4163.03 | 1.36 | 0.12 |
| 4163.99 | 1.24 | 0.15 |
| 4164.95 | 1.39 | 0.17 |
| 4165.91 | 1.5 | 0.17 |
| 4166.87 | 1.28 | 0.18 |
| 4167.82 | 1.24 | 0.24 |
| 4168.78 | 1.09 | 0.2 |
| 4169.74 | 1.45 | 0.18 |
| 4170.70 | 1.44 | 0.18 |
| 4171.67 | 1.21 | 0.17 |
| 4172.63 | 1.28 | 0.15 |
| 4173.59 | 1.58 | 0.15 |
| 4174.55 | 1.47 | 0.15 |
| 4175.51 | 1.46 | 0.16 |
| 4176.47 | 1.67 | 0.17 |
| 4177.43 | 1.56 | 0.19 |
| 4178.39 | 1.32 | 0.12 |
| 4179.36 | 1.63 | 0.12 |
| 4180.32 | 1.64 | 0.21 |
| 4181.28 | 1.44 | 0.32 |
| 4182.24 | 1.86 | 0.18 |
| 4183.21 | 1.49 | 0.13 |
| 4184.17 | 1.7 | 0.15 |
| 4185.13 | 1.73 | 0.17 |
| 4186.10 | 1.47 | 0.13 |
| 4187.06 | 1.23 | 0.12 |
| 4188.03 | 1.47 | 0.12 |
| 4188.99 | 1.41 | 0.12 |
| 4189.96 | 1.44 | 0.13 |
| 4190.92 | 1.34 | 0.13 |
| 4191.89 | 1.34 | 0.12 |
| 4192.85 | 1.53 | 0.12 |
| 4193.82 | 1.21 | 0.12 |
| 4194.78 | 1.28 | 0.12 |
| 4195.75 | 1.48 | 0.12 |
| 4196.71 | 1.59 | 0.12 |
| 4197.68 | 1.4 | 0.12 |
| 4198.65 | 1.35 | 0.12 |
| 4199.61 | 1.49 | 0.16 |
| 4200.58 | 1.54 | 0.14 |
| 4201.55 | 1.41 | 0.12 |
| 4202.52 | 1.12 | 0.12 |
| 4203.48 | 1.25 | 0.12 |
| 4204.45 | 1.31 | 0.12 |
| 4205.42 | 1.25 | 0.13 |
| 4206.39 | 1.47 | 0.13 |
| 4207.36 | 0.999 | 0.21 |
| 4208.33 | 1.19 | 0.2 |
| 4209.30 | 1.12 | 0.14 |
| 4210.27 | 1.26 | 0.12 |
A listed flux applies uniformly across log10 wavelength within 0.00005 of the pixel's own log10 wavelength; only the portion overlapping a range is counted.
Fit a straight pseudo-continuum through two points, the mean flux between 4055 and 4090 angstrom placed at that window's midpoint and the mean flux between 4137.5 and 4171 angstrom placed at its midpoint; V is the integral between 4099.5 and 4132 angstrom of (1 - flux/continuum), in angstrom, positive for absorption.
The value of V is -3.6 angstrom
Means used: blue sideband 1.5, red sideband 1.33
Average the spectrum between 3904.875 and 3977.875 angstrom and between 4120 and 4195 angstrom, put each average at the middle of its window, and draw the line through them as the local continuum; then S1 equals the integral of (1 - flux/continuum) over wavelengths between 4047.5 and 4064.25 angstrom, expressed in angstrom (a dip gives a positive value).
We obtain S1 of 0.60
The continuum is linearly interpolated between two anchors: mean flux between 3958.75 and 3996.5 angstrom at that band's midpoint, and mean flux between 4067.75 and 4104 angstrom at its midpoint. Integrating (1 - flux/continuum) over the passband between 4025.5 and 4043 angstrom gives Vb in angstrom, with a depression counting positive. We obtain 1.39 angstrom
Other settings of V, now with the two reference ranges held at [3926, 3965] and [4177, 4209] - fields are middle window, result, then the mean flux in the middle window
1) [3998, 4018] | 0.4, 1.49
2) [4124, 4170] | 2.5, 1.36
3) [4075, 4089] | -0.3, 1.51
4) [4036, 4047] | 0.8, 1.39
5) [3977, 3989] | -0.3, 1.57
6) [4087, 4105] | -0.9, 1.54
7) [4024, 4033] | 0.4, 1.44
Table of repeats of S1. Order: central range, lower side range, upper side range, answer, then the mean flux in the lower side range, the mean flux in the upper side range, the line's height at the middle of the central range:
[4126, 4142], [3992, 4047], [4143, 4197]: 0.1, 1.46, 1.4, 1.42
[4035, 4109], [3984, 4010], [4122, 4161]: -3.4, 1.49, 1.38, 1.43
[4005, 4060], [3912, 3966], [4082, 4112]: 2.7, 1.56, 1.52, 1.54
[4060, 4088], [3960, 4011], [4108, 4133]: -0.5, 1.5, 1.5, 1.5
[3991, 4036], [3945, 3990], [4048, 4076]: 0.9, 1.54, 1.48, 1.51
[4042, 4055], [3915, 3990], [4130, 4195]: 0.4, 1.55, 1.39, 1.48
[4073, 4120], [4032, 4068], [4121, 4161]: -4.3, 1.43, 1.38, 1.4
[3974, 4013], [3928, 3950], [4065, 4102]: 1.7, 1.58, 1.52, 1.55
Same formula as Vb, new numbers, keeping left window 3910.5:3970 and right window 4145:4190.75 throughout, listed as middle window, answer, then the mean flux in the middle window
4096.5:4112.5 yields -1.7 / 1.6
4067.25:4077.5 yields -0.7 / 1.57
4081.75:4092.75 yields 0.1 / 1.44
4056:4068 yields 0.2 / 1.45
